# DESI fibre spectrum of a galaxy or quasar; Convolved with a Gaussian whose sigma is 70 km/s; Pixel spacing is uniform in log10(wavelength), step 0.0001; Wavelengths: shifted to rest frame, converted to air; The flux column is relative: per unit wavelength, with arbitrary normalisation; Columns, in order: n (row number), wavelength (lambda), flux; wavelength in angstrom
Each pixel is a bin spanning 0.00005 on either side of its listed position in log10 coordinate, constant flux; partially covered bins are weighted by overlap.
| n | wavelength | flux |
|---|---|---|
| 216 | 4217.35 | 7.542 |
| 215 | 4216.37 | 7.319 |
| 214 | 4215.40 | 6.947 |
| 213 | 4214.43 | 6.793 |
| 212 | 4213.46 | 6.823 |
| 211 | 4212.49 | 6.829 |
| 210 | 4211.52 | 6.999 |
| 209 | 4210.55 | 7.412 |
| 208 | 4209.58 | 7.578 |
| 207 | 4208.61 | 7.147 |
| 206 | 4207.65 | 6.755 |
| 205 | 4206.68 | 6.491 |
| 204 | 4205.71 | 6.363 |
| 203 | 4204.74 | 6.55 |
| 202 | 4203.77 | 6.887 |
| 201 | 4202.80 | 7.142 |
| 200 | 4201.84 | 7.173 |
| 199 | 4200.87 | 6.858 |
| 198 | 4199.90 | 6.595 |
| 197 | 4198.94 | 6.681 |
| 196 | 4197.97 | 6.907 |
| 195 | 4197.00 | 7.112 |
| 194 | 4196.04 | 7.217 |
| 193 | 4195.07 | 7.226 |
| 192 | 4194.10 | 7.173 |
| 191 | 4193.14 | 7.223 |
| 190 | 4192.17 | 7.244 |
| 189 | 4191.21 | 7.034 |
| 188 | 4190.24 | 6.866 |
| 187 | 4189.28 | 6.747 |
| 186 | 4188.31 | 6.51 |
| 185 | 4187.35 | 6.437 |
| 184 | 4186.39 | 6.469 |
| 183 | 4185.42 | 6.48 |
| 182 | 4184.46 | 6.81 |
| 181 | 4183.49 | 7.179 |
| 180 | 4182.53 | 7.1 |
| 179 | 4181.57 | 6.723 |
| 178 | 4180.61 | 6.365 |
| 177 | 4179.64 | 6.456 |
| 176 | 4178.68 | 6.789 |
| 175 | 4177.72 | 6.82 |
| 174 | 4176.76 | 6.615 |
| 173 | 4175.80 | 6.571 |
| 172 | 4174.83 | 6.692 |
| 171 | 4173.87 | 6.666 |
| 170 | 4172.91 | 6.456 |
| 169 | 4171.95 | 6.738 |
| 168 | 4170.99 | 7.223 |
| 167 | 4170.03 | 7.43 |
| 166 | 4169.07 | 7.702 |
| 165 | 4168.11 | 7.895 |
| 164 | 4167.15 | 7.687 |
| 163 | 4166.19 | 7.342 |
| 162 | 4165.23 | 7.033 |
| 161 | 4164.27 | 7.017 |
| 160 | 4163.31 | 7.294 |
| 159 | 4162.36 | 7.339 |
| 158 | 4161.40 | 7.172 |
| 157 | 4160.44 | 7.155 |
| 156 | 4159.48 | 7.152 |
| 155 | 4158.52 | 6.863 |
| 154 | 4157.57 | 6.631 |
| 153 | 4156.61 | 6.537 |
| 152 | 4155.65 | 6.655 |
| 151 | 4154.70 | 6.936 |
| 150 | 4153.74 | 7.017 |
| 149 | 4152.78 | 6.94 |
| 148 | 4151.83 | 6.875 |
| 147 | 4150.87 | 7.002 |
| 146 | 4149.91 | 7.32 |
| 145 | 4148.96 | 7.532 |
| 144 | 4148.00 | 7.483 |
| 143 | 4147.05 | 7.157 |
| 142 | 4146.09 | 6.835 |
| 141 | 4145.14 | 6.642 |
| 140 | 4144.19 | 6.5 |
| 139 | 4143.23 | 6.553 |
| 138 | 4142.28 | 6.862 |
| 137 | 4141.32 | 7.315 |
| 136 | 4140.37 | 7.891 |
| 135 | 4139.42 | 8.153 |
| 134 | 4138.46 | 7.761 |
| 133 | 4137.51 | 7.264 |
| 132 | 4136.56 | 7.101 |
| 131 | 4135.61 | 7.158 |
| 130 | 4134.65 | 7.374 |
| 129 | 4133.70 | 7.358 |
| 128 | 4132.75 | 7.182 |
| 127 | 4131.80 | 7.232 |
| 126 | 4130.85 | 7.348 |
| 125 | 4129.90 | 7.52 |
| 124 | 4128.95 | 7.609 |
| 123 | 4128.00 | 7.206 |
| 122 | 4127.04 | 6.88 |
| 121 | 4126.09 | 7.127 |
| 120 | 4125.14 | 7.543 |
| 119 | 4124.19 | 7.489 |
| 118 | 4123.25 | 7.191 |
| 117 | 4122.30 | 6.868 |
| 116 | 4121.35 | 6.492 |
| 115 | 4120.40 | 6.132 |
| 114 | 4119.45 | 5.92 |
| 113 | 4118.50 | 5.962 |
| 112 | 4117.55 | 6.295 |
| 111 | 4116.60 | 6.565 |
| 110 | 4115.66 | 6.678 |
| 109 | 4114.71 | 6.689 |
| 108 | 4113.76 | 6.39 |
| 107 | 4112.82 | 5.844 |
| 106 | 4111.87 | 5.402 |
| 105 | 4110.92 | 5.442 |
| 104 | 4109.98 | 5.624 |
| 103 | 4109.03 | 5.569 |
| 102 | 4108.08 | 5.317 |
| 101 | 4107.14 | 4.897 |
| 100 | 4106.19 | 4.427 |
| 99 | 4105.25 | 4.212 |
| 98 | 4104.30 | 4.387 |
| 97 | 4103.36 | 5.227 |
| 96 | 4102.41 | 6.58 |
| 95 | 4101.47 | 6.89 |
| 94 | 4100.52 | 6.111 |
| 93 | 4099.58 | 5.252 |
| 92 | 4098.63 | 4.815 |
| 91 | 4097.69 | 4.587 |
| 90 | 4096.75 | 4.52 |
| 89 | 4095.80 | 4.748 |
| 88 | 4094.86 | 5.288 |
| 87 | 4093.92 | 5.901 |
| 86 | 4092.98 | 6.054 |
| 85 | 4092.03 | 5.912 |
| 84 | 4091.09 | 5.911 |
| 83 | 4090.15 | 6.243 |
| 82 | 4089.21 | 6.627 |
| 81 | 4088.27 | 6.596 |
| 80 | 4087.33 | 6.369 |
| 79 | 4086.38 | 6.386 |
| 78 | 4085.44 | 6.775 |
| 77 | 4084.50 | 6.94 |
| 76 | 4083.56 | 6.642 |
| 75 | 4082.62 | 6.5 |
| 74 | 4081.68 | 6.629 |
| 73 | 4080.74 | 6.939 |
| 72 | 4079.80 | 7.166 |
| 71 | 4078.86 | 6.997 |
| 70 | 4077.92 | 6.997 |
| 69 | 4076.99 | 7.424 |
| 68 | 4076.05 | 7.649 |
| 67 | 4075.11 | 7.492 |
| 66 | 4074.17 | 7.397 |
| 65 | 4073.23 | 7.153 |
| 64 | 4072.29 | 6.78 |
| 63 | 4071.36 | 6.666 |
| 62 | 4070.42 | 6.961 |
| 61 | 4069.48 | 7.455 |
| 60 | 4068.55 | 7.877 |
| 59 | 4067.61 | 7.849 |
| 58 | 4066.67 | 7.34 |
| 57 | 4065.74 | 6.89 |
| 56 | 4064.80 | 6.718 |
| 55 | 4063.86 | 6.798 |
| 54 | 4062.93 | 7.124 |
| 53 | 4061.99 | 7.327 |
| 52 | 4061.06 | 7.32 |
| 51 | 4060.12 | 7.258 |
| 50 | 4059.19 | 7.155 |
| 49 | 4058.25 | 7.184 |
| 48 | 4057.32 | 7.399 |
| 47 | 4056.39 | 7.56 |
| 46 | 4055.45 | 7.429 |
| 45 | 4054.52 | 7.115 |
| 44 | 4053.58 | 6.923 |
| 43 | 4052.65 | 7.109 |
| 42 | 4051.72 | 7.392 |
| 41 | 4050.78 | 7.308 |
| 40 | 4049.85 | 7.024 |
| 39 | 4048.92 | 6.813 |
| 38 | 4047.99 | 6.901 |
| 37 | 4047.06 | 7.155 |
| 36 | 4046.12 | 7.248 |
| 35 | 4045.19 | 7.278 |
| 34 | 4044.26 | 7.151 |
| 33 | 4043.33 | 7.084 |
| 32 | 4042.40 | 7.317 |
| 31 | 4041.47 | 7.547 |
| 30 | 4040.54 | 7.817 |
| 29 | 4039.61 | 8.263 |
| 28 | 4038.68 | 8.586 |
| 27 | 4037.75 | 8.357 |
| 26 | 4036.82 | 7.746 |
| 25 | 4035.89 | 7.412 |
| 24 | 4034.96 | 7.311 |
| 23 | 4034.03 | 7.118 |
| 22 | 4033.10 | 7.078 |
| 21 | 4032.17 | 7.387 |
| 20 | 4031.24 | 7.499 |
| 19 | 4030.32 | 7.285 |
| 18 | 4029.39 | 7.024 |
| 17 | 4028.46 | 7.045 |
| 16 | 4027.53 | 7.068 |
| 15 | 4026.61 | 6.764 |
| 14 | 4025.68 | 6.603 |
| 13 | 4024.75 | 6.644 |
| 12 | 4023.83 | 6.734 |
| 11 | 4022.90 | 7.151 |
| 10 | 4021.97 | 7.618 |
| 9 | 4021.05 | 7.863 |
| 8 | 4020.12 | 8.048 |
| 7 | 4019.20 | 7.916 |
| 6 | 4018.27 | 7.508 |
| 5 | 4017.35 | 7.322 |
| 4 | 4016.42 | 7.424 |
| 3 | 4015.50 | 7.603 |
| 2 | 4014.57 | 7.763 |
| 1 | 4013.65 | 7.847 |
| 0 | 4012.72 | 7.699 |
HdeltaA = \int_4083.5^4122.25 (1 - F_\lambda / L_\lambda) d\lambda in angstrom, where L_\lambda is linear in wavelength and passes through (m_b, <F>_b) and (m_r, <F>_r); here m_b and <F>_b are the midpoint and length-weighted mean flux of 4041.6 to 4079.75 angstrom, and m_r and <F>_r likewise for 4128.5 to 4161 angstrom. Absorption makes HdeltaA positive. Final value 7.30 angstrom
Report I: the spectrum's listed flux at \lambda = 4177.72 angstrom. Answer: 6.82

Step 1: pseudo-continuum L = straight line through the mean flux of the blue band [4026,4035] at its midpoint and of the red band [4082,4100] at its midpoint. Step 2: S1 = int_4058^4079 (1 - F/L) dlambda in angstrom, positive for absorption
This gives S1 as -2.8 angstrom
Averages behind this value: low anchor 7.14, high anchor 5.9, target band 7.21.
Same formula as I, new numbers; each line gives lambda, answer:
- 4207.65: 6.755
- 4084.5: 6.94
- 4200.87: 6.858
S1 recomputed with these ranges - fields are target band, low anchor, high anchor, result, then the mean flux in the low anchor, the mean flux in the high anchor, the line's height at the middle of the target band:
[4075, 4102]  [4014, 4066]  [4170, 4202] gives 3.3 angstrom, 7.31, 6.83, 7.15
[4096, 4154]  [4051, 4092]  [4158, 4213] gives 4.0 angstrom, 7.02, 6.95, 6.99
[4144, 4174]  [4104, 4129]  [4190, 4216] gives -2.4 angstrom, 6.14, 6.97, 6.55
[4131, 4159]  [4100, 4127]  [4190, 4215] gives -3.2 angstrom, 6.06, 6.97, 6.38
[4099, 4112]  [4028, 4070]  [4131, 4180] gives 3.3 angstrom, 7.33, 7.09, 7.2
